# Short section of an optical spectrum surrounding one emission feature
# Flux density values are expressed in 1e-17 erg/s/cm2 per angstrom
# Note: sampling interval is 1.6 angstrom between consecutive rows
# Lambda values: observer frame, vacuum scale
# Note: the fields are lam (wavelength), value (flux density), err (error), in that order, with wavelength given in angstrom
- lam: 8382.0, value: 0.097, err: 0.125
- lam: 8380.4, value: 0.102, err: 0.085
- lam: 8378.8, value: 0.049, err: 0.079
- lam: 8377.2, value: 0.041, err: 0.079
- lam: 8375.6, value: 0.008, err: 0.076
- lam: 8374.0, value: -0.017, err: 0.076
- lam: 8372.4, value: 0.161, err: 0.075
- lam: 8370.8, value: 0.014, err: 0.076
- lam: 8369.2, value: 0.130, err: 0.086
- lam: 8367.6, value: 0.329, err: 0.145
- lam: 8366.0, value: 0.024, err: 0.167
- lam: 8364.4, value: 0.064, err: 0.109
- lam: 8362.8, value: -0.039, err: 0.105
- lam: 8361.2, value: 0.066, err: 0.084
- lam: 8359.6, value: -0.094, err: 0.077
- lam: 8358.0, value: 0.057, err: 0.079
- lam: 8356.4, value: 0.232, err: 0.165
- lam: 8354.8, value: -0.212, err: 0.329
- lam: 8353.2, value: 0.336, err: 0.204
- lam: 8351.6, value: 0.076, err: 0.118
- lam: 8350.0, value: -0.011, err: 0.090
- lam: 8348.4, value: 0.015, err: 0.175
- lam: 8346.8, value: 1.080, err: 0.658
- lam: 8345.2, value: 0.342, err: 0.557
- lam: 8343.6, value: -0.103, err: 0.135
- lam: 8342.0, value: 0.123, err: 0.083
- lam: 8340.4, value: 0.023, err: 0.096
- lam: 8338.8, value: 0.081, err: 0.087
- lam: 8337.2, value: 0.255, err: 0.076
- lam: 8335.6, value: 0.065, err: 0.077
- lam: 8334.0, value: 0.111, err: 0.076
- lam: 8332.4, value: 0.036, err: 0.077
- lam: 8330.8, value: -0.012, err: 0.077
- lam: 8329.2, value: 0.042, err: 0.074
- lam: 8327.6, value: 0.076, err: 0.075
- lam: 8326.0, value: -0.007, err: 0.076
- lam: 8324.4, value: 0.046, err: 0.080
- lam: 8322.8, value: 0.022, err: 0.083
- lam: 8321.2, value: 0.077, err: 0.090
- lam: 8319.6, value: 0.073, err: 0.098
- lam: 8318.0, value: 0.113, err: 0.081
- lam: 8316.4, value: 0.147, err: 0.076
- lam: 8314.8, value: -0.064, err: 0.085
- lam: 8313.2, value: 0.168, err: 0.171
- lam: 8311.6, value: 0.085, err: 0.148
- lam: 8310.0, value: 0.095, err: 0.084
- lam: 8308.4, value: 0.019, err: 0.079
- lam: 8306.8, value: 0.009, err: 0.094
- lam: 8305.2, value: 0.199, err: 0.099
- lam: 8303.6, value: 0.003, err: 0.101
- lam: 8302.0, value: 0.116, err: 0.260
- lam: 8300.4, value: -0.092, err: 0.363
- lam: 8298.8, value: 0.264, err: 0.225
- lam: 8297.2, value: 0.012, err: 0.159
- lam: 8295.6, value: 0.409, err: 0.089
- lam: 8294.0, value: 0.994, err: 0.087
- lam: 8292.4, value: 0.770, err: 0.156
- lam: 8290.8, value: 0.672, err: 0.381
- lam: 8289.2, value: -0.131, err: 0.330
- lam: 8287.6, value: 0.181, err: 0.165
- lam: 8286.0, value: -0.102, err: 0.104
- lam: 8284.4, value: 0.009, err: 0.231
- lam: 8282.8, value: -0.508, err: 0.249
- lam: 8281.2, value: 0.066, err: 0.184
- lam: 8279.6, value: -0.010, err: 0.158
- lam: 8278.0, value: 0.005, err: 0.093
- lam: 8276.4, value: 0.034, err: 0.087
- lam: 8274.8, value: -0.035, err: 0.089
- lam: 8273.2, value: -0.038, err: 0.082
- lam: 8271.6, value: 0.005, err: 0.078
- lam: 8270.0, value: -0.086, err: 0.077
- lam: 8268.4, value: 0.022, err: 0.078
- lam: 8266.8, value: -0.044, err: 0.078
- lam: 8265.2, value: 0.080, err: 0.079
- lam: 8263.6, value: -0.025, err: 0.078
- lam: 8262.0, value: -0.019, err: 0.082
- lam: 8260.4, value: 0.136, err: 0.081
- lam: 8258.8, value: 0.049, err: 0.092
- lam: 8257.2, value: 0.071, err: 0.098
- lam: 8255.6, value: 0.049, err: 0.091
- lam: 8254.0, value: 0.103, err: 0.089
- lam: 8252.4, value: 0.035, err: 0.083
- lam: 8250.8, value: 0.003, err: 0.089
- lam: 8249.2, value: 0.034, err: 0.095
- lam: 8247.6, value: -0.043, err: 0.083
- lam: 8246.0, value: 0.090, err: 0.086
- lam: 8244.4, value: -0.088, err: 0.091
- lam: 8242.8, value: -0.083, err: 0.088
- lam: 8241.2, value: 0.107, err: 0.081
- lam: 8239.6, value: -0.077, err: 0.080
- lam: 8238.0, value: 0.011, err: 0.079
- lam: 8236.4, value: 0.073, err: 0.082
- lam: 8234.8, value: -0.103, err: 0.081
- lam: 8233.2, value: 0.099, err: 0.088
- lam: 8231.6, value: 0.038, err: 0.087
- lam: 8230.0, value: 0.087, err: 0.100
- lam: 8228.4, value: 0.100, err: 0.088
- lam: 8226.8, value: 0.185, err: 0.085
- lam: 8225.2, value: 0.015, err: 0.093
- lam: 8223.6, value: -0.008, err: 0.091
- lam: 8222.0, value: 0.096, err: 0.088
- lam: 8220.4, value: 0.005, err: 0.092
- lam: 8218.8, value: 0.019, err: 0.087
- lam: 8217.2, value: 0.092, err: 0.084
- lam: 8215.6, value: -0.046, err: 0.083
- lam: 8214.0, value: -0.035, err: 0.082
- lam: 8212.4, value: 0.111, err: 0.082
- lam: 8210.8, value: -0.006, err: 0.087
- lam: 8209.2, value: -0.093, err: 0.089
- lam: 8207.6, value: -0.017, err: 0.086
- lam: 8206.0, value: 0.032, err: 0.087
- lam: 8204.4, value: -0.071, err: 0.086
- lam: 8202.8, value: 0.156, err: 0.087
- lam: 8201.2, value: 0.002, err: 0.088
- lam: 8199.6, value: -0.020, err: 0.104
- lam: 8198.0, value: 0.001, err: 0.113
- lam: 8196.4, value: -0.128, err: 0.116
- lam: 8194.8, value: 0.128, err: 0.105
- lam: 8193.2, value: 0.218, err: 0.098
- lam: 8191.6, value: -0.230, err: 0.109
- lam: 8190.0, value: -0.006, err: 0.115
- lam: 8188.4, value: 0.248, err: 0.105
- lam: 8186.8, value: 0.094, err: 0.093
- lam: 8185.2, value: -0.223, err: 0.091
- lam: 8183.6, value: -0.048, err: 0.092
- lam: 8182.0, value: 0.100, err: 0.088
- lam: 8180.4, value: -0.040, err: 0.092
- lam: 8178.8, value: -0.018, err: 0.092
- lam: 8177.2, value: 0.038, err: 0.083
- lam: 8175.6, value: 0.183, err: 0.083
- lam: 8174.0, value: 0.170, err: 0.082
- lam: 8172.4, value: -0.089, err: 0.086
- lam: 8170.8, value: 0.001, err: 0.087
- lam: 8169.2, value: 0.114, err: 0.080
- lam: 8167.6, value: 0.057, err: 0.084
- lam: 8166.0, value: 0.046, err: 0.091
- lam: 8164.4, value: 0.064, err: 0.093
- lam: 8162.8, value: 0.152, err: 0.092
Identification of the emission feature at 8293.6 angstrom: H-gamma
